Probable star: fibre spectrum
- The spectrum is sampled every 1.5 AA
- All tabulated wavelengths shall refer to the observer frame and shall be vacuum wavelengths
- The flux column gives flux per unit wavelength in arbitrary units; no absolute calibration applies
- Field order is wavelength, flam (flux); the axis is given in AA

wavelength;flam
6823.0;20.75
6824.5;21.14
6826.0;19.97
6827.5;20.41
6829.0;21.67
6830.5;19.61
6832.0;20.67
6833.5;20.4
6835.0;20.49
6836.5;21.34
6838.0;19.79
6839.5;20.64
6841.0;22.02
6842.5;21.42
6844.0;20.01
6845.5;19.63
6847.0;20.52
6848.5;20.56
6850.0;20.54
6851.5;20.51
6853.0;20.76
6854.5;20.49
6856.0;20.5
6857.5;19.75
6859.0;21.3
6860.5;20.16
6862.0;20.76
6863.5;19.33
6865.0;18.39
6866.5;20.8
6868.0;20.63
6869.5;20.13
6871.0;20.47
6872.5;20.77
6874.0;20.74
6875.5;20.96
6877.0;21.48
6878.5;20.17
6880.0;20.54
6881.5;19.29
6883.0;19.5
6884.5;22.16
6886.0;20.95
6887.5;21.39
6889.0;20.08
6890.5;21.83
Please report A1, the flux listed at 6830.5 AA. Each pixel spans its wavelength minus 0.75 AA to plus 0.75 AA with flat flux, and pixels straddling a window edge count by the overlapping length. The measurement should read 19.61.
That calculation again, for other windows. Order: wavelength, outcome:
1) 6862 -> 20.76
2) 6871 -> 20.47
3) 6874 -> 20.74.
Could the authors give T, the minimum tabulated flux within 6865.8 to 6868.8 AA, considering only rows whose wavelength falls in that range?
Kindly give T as 20.63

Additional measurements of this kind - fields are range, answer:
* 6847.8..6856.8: 20.49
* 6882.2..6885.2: 19.5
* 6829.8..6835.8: 19.61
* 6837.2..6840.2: 19.79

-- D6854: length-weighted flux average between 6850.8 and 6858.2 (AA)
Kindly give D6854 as 20.4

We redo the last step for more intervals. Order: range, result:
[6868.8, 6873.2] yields 20.5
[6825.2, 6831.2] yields 20.4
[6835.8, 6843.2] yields 21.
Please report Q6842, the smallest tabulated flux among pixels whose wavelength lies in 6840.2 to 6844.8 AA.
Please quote 20.01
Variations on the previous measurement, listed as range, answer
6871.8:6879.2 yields 20.17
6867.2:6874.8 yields 20.13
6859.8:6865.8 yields 18.39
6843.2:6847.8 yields 19.63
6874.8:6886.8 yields 19.29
